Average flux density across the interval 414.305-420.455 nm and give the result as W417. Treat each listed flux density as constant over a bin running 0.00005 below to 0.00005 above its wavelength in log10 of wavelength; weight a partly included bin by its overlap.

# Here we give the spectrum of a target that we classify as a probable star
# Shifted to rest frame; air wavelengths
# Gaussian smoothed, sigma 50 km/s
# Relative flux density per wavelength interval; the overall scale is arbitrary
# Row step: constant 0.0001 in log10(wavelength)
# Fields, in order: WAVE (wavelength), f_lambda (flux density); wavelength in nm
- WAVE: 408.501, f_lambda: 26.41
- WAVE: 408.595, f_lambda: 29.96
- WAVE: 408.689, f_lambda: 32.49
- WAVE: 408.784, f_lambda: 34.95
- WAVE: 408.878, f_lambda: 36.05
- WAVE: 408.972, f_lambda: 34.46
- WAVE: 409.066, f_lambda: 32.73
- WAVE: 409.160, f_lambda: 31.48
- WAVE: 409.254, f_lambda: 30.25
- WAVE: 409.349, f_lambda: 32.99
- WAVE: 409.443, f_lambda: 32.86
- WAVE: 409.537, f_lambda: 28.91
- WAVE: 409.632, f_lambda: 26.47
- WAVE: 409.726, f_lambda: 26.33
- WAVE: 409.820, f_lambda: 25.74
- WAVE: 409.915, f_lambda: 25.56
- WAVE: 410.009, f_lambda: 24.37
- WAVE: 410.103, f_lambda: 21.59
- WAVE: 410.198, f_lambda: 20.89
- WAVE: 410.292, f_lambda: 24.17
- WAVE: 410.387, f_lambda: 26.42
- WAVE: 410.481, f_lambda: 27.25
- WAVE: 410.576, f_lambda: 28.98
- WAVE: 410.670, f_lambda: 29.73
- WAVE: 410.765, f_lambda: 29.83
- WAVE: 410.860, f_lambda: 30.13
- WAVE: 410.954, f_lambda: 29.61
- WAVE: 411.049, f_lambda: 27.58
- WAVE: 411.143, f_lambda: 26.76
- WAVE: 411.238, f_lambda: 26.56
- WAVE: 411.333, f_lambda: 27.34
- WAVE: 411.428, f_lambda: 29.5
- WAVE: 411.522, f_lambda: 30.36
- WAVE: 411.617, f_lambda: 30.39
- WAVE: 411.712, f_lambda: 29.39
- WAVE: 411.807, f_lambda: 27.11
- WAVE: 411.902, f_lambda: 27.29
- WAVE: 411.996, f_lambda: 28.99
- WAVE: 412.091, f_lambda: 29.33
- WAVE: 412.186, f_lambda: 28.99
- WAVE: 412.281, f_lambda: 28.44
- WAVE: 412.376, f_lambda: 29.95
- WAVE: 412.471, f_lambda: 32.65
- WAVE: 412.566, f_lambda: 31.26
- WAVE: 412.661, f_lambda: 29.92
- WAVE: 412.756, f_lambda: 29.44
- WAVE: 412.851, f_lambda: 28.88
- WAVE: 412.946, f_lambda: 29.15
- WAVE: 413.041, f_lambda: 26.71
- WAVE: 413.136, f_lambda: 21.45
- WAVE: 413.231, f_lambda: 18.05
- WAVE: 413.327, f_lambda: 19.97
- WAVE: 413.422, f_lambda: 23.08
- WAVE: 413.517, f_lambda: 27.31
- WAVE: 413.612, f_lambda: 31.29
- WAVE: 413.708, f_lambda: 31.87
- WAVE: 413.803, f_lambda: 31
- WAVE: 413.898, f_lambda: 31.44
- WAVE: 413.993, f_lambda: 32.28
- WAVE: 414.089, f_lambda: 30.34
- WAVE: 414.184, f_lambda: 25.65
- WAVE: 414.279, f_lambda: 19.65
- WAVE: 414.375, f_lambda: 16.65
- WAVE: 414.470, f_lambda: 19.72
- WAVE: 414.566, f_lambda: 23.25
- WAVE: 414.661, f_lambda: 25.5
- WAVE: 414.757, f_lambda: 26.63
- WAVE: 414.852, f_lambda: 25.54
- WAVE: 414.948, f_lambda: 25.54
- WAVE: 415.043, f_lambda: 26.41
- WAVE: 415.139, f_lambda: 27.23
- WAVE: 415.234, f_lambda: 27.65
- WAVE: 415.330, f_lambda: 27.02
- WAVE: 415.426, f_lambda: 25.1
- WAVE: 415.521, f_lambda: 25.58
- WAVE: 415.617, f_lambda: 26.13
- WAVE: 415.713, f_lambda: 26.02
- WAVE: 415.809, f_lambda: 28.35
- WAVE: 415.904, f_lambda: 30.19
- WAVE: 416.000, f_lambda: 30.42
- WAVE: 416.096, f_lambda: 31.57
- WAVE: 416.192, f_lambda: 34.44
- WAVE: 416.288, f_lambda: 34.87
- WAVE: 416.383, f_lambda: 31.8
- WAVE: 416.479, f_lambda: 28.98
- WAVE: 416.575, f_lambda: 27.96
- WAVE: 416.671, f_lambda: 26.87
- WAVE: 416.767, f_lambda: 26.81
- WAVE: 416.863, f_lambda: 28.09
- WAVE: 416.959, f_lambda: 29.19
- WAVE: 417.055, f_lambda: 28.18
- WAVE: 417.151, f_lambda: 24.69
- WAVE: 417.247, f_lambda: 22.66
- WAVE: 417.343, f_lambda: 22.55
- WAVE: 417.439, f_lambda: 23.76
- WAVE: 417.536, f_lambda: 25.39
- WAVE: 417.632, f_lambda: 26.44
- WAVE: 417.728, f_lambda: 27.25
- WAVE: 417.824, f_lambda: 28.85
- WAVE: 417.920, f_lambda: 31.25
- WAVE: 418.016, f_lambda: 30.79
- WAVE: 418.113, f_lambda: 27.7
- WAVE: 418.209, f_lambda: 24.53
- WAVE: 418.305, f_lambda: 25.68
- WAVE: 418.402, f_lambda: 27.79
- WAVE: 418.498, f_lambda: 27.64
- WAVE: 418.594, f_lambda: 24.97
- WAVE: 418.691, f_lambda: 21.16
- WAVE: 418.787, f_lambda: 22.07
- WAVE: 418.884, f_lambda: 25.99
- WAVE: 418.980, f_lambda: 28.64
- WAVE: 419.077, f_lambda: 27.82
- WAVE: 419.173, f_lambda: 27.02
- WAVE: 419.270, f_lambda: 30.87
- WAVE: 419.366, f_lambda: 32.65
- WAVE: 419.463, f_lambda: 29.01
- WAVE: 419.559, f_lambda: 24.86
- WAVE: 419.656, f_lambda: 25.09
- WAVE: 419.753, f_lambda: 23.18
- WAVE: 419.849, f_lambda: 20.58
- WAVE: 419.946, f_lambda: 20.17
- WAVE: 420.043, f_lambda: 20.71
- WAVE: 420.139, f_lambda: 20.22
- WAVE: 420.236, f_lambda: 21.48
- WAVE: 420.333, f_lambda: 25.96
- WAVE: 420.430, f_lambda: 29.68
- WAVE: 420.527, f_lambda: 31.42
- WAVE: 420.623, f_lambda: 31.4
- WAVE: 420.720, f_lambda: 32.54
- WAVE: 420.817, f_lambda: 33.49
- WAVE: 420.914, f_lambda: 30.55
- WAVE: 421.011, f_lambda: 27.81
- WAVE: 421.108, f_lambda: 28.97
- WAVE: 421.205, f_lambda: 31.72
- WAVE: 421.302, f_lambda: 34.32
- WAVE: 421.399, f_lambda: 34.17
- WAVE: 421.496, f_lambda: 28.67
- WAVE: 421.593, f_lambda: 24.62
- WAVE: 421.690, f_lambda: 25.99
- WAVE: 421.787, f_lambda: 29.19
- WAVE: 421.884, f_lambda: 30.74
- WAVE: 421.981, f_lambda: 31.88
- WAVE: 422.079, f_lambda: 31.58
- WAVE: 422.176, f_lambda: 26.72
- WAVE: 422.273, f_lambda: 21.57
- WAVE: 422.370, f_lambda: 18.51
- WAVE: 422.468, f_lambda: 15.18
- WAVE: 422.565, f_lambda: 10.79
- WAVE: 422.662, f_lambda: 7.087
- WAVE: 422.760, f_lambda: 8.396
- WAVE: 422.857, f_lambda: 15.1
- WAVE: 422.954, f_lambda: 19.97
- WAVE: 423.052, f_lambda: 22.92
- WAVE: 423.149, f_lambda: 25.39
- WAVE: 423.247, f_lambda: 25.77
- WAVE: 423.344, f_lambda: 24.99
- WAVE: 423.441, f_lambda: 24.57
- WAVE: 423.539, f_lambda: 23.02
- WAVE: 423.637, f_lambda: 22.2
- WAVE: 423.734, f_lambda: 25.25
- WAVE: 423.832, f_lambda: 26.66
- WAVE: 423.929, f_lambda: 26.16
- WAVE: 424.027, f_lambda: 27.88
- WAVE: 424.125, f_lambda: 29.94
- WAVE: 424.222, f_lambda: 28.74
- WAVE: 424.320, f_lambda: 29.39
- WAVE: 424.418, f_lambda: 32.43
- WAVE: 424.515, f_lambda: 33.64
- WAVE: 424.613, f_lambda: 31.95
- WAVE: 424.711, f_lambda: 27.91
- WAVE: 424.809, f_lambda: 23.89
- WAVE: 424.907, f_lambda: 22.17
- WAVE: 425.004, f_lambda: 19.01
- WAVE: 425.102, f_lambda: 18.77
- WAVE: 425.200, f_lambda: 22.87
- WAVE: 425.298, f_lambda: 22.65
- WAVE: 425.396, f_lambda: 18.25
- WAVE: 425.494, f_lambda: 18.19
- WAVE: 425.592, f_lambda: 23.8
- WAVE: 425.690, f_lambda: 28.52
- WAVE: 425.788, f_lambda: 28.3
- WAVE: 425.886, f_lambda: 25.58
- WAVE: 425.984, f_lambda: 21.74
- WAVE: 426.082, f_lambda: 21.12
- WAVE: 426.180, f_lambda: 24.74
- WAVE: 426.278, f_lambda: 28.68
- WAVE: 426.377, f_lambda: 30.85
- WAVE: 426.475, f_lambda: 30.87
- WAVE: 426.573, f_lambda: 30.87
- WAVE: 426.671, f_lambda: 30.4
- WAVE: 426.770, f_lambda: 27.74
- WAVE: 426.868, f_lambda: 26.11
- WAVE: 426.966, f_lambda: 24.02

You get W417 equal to 26.4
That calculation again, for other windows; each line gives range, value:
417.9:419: 26.3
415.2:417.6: 27.8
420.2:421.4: 30.2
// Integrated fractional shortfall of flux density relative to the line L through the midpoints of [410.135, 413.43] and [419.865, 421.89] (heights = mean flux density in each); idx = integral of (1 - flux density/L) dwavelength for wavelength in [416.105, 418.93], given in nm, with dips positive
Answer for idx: 0.07 nm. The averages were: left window 27.6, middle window 27.2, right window 28.1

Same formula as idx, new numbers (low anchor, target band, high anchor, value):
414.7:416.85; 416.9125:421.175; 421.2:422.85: -0.139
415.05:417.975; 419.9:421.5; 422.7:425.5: -0.168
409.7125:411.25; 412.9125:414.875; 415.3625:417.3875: 0.139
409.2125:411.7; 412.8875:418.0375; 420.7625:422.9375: -0.097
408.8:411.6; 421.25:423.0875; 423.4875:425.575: 0.199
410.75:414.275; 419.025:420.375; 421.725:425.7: 0.020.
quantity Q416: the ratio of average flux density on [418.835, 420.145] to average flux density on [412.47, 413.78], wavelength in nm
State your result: 0.9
